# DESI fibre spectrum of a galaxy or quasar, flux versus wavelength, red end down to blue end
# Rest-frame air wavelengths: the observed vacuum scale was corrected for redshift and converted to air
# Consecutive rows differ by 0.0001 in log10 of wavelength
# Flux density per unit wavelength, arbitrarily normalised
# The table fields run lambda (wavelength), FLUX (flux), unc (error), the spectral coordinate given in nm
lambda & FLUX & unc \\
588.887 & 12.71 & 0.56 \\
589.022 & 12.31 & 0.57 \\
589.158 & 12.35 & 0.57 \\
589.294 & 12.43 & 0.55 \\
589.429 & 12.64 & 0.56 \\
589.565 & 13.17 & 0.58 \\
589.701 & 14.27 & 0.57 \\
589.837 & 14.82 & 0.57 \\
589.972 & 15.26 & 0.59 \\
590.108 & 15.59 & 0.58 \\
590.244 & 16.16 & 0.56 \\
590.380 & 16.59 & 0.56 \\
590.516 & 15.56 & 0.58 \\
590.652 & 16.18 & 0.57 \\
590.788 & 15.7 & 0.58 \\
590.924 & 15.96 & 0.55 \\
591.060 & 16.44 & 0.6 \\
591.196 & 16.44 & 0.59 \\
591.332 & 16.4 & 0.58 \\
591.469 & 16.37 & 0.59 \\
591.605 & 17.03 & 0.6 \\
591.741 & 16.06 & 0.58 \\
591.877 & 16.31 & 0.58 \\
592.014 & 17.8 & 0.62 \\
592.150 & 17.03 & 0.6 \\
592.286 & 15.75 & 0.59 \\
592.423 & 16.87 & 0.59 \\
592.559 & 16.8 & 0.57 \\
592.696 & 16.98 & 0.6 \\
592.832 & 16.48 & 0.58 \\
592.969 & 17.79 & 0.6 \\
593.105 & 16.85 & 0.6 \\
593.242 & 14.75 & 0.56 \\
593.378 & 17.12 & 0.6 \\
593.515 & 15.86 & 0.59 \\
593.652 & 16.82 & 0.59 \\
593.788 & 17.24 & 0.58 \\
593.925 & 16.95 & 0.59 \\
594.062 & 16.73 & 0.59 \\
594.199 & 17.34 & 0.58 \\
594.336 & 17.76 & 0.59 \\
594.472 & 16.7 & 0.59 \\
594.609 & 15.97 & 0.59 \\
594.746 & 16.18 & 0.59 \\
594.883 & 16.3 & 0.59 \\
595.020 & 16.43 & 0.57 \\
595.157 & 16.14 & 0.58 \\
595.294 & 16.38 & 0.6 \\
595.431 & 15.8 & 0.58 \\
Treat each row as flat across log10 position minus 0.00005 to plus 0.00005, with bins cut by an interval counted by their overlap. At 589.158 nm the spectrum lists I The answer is 12.35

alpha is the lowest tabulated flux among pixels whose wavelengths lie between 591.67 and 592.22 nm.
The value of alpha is 16.06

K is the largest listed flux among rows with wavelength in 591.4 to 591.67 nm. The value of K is 17.03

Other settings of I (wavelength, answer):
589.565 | 13.17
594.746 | 16.18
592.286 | 15.75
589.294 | 12.43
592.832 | 16.48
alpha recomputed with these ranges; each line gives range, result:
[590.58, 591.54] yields 15.7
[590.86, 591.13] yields 15.96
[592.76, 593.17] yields 16.48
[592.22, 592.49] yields 15.75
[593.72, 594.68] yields 15.97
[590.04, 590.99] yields 15.56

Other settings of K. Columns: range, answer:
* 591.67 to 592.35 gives 17.8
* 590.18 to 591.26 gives 16.59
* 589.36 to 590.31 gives 16.16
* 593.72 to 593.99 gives 17.24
